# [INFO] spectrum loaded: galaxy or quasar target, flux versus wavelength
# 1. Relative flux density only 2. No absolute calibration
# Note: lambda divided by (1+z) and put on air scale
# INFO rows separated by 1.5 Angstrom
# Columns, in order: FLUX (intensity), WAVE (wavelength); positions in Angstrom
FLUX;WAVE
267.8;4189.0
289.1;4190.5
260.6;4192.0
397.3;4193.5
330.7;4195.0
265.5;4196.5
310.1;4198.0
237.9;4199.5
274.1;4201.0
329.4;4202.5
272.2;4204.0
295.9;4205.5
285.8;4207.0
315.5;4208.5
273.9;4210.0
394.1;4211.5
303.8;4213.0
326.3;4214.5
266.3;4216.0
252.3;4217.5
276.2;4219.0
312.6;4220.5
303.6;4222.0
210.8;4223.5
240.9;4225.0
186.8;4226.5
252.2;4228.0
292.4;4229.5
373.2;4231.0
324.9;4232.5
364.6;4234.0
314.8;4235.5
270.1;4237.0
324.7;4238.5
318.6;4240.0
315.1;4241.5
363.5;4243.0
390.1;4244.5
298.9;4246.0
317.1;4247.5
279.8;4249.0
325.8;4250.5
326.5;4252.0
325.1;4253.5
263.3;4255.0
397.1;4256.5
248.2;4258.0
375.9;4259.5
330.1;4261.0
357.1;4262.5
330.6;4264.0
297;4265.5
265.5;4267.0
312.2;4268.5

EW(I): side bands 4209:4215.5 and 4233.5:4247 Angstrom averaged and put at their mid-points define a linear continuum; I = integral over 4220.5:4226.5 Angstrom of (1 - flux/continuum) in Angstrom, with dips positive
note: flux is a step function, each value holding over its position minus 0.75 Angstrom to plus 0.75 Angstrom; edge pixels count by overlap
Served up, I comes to 1.35 Angstrom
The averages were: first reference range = 322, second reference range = 328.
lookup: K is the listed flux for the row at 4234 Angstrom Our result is 364.6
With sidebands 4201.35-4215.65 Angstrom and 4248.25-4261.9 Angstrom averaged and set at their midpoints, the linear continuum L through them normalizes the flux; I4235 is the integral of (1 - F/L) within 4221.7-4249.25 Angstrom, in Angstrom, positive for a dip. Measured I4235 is 1.1 Angstrom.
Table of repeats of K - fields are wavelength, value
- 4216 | 266.3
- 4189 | 267.8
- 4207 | 285.8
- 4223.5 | 210.8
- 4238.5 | 324.7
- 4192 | 260.6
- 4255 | 263.3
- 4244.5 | 390.1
